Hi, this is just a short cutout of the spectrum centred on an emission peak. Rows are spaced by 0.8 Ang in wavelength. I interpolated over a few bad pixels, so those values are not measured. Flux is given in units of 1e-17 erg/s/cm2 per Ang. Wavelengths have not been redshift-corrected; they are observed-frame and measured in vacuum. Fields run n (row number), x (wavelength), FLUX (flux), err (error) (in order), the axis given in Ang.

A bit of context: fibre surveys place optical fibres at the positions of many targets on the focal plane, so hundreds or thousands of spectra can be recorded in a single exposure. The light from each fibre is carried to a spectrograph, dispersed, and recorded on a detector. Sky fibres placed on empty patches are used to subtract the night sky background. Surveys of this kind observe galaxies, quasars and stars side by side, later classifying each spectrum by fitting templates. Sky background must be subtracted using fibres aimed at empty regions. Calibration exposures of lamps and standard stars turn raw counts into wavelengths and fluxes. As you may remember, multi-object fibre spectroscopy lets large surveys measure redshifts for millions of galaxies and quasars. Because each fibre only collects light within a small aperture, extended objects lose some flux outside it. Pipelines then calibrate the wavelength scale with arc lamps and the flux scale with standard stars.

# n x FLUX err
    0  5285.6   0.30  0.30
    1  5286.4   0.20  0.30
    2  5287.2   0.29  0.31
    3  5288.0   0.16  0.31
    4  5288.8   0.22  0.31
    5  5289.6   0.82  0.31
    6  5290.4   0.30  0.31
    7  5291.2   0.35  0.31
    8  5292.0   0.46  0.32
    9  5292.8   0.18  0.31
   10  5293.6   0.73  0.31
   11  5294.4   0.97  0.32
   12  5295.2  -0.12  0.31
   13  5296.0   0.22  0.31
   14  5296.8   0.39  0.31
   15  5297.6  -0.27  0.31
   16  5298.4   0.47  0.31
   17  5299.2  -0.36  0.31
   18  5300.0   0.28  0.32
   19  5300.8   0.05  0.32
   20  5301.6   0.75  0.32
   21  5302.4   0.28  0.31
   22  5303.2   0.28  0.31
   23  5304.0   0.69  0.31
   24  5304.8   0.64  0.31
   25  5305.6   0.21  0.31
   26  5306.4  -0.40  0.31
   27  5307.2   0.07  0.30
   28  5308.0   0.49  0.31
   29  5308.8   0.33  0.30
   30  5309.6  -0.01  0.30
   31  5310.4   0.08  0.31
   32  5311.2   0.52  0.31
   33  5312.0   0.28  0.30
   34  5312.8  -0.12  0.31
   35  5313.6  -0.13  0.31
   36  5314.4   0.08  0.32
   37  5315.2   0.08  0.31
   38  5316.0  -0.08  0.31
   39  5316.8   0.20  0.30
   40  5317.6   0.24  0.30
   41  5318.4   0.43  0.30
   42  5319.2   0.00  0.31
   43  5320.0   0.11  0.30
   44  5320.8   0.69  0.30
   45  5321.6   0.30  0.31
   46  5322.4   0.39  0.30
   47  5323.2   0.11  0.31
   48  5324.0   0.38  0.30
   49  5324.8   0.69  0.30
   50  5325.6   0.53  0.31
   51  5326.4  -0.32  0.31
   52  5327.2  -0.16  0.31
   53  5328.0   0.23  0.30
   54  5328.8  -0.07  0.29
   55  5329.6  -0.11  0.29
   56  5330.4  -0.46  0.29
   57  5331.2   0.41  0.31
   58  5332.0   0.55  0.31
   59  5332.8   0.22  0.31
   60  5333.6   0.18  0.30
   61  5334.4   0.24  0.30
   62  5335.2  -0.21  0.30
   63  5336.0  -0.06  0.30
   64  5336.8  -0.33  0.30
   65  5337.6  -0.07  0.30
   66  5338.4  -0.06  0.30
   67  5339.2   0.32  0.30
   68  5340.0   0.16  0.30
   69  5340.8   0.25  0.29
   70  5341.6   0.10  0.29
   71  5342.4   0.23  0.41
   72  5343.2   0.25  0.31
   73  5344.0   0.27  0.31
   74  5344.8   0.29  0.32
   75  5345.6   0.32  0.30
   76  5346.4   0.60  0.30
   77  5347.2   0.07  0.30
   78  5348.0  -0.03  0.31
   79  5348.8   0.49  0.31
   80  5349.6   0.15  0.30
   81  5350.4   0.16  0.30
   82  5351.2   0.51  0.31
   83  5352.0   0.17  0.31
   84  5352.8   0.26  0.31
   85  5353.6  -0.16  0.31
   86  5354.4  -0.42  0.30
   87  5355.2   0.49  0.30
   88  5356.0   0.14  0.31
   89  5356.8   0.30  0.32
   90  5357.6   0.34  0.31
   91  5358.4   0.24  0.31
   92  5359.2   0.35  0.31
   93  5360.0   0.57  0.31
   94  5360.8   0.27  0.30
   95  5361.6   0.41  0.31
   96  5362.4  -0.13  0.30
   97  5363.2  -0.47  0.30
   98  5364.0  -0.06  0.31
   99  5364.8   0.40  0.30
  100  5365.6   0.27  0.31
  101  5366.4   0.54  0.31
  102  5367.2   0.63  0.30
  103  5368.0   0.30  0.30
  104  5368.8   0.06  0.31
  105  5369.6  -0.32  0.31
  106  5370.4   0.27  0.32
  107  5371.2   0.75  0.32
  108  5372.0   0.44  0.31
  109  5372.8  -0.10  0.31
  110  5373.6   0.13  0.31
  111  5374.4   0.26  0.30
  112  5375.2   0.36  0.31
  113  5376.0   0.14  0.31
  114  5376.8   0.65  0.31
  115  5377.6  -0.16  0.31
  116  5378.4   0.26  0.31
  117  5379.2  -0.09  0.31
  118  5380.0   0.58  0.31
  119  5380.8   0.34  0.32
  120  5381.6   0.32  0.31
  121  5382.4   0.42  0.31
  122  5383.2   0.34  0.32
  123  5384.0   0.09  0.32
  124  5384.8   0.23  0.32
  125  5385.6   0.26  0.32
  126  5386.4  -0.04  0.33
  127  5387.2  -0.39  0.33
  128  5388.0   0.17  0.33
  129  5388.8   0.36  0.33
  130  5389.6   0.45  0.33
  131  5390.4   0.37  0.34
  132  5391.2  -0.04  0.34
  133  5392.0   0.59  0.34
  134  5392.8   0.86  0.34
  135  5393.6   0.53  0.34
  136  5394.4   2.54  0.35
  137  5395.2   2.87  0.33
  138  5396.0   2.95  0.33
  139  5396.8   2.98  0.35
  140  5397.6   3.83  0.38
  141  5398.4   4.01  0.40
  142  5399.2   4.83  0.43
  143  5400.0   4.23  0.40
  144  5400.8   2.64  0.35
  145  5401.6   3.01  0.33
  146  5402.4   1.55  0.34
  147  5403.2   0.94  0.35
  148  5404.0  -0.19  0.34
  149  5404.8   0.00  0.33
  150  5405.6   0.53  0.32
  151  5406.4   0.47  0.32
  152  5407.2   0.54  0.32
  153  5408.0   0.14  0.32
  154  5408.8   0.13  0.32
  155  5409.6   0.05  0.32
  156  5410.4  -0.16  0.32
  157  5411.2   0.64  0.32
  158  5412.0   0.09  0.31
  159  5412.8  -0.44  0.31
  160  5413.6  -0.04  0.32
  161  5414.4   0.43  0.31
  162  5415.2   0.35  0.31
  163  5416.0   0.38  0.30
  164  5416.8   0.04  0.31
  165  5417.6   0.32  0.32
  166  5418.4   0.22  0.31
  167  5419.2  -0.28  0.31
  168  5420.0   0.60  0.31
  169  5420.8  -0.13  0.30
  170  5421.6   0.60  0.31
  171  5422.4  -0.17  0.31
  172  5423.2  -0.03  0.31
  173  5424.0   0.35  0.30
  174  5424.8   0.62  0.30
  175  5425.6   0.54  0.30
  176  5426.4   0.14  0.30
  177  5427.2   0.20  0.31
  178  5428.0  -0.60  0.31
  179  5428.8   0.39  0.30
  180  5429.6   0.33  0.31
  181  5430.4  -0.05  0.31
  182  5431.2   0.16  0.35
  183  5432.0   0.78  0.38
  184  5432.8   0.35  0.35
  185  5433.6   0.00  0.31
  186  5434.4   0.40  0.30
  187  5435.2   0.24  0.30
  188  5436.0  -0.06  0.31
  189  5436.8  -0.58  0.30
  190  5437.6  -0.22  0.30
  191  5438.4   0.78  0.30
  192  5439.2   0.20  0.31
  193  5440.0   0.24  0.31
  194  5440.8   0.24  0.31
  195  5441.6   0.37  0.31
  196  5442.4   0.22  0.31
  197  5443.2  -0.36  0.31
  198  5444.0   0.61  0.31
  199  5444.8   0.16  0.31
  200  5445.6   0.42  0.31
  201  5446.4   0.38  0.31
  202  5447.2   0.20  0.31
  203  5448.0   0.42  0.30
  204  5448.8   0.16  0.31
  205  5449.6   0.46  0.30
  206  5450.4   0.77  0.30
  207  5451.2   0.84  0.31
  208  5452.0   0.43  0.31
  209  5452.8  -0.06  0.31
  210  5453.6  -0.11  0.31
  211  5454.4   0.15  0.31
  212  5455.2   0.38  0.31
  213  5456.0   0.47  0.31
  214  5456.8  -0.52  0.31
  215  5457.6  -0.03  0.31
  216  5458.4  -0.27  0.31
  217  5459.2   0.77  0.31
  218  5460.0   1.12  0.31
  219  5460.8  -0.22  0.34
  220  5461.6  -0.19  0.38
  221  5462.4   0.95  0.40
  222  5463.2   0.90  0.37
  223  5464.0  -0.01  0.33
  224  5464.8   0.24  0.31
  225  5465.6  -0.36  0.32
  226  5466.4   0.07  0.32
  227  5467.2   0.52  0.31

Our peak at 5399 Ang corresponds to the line [O II] 3727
